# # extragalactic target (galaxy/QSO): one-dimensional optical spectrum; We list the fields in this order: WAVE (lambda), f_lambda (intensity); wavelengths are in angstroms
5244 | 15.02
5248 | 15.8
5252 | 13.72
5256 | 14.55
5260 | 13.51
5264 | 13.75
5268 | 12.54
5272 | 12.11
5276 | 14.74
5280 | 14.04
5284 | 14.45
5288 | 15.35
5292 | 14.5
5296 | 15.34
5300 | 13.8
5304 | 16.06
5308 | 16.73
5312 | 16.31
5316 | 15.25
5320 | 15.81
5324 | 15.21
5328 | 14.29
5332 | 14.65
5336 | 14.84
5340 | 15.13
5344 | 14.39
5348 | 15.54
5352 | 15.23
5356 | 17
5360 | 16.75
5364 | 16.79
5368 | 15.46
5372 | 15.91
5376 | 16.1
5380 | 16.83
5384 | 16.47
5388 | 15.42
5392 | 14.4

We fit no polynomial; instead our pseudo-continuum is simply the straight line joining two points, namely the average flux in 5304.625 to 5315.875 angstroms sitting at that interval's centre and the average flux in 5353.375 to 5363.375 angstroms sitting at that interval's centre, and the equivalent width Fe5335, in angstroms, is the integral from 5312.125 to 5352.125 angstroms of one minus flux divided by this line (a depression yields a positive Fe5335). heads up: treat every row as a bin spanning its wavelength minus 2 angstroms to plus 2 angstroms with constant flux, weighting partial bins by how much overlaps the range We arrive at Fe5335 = 3.4 angstroms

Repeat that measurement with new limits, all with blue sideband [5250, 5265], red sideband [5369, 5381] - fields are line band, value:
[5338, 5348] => 0.4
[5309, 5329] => -0.6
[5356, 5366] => -0.6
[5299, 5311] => -0.7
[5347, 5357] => -0.1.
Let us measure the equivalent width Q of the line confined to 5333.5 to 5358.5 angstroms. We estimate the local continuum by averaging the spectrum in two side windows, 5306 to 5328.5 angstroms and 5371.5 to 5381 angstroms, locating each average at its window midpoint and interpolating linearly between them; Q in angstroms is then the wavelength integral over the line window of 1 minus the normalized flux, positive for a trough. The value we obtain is 1.0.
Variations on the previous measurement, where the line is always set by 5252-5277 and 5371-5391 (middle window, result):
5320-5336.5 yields 0.0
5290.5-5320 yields -2.2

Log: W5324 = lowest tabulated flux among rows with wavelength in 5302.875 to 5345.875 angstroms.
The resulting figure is 14.29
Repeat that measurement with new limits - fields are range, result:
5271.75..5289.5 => 12.11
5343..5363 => 14.39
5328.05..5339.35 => 14.65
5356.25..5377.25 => 15.46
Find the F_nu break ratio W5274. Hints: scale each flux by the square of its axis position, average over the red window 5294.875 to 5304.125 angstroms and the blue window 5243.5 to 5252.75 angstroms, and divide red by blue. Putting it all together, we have 1.0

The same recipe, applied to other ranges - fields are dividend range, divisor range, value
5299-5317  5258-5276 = 1.21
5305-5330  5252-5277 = 1.18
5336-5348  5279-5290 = 1.04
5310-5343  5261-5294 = 1.11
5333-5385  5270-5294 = 1.15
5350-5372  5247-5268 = 1.20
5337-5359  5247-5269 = 1.15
